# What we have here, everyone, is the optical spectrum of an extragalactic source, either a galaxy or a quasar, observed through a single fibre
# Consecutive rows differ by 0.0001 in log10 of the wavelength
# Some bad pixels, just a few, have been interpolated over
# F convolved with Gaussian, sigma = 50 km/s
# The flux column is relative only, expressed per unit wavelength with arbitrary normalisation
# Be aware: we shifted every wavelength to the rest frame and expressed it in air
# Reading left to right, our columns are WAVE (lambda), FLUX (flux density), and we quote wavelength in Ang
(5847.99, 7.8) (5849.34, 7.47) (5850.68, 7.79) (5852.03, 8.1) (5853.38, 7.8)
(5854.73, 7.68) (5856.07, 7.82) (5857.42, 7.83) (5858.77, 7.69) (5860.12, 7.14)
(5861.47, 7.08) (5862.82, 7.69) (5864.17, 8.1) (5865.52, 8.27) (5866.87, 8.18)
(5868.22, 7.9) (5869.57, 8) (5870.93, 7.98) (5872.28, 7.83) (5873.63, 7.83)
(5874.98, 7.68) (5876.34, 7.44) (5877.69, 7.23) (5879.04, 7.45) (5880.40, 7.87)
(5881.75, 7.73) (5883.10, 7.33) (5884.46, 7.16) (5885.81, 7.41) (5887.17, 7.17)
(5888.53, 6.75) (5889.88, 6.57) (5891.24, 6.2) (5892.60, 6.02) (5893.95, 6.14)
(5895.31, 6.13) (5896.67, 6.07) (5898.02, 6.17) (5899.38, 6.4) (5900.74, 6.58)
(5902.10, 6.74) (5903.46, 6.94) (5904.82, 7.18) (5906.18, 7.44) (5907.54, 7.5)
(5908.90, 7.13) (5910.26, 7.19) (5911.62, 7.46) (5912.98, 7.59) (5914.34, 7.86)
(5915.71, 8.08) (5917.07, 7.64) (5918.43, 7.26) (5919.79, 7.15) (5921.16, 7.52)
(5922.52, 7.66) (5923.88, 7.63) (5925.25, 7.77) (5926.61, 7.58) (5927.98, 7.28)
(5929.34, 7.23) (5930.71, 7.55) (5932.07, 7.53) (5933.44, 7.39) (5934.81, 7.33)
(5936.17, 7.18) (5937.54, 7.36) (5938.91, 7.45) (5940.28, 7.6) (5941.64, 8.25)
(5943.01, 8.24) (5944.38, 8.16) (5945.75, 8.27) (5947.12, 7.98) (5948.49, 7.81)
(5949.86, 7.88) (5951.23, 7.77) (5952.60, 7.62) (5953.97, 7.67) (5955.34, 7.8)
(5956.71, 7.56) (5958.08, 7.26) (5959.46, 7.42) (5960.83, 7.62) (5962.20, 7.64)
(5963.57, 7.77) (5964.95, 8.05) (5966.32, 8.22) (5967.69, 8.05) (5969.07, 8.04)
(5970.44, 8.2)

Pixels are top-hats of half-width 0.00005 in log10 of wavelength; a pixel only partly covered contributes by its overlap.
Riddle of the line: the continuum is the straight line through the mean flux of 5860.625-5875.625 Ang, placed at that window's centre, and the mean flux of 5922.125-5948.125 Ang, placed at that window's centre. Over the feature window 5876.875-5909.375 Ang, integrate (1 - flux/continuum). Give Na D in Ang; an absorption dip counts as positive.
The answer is 3.7 Ang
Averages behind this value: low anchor 7.86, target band 6.89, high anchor 7.66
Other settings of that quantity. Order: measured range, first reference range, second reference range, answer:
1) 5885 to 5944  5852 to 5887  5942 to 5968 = 4.3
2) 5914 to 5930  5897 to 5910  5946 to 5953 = -0.6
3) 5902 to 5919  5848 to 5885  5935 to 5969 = 0.7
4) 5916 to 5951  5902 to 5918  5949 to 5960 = -0.5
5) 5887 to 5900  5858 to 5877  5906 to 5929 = 2.2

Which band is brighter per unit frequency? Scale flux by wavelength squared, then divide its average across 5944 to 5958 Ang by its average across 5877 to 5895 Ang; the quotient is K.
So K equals 1.14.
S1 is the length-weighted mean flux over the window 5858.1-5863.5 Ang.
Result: 7.4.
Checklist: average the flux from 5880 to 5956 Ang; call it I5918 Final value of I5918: 7.33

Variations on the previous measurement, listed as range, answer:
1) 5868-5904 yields 7.05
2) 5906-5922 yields 7.49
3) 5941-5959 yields 7.86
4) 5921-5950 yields 7.66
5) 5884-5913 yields 6.8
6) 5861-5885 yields 7.72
